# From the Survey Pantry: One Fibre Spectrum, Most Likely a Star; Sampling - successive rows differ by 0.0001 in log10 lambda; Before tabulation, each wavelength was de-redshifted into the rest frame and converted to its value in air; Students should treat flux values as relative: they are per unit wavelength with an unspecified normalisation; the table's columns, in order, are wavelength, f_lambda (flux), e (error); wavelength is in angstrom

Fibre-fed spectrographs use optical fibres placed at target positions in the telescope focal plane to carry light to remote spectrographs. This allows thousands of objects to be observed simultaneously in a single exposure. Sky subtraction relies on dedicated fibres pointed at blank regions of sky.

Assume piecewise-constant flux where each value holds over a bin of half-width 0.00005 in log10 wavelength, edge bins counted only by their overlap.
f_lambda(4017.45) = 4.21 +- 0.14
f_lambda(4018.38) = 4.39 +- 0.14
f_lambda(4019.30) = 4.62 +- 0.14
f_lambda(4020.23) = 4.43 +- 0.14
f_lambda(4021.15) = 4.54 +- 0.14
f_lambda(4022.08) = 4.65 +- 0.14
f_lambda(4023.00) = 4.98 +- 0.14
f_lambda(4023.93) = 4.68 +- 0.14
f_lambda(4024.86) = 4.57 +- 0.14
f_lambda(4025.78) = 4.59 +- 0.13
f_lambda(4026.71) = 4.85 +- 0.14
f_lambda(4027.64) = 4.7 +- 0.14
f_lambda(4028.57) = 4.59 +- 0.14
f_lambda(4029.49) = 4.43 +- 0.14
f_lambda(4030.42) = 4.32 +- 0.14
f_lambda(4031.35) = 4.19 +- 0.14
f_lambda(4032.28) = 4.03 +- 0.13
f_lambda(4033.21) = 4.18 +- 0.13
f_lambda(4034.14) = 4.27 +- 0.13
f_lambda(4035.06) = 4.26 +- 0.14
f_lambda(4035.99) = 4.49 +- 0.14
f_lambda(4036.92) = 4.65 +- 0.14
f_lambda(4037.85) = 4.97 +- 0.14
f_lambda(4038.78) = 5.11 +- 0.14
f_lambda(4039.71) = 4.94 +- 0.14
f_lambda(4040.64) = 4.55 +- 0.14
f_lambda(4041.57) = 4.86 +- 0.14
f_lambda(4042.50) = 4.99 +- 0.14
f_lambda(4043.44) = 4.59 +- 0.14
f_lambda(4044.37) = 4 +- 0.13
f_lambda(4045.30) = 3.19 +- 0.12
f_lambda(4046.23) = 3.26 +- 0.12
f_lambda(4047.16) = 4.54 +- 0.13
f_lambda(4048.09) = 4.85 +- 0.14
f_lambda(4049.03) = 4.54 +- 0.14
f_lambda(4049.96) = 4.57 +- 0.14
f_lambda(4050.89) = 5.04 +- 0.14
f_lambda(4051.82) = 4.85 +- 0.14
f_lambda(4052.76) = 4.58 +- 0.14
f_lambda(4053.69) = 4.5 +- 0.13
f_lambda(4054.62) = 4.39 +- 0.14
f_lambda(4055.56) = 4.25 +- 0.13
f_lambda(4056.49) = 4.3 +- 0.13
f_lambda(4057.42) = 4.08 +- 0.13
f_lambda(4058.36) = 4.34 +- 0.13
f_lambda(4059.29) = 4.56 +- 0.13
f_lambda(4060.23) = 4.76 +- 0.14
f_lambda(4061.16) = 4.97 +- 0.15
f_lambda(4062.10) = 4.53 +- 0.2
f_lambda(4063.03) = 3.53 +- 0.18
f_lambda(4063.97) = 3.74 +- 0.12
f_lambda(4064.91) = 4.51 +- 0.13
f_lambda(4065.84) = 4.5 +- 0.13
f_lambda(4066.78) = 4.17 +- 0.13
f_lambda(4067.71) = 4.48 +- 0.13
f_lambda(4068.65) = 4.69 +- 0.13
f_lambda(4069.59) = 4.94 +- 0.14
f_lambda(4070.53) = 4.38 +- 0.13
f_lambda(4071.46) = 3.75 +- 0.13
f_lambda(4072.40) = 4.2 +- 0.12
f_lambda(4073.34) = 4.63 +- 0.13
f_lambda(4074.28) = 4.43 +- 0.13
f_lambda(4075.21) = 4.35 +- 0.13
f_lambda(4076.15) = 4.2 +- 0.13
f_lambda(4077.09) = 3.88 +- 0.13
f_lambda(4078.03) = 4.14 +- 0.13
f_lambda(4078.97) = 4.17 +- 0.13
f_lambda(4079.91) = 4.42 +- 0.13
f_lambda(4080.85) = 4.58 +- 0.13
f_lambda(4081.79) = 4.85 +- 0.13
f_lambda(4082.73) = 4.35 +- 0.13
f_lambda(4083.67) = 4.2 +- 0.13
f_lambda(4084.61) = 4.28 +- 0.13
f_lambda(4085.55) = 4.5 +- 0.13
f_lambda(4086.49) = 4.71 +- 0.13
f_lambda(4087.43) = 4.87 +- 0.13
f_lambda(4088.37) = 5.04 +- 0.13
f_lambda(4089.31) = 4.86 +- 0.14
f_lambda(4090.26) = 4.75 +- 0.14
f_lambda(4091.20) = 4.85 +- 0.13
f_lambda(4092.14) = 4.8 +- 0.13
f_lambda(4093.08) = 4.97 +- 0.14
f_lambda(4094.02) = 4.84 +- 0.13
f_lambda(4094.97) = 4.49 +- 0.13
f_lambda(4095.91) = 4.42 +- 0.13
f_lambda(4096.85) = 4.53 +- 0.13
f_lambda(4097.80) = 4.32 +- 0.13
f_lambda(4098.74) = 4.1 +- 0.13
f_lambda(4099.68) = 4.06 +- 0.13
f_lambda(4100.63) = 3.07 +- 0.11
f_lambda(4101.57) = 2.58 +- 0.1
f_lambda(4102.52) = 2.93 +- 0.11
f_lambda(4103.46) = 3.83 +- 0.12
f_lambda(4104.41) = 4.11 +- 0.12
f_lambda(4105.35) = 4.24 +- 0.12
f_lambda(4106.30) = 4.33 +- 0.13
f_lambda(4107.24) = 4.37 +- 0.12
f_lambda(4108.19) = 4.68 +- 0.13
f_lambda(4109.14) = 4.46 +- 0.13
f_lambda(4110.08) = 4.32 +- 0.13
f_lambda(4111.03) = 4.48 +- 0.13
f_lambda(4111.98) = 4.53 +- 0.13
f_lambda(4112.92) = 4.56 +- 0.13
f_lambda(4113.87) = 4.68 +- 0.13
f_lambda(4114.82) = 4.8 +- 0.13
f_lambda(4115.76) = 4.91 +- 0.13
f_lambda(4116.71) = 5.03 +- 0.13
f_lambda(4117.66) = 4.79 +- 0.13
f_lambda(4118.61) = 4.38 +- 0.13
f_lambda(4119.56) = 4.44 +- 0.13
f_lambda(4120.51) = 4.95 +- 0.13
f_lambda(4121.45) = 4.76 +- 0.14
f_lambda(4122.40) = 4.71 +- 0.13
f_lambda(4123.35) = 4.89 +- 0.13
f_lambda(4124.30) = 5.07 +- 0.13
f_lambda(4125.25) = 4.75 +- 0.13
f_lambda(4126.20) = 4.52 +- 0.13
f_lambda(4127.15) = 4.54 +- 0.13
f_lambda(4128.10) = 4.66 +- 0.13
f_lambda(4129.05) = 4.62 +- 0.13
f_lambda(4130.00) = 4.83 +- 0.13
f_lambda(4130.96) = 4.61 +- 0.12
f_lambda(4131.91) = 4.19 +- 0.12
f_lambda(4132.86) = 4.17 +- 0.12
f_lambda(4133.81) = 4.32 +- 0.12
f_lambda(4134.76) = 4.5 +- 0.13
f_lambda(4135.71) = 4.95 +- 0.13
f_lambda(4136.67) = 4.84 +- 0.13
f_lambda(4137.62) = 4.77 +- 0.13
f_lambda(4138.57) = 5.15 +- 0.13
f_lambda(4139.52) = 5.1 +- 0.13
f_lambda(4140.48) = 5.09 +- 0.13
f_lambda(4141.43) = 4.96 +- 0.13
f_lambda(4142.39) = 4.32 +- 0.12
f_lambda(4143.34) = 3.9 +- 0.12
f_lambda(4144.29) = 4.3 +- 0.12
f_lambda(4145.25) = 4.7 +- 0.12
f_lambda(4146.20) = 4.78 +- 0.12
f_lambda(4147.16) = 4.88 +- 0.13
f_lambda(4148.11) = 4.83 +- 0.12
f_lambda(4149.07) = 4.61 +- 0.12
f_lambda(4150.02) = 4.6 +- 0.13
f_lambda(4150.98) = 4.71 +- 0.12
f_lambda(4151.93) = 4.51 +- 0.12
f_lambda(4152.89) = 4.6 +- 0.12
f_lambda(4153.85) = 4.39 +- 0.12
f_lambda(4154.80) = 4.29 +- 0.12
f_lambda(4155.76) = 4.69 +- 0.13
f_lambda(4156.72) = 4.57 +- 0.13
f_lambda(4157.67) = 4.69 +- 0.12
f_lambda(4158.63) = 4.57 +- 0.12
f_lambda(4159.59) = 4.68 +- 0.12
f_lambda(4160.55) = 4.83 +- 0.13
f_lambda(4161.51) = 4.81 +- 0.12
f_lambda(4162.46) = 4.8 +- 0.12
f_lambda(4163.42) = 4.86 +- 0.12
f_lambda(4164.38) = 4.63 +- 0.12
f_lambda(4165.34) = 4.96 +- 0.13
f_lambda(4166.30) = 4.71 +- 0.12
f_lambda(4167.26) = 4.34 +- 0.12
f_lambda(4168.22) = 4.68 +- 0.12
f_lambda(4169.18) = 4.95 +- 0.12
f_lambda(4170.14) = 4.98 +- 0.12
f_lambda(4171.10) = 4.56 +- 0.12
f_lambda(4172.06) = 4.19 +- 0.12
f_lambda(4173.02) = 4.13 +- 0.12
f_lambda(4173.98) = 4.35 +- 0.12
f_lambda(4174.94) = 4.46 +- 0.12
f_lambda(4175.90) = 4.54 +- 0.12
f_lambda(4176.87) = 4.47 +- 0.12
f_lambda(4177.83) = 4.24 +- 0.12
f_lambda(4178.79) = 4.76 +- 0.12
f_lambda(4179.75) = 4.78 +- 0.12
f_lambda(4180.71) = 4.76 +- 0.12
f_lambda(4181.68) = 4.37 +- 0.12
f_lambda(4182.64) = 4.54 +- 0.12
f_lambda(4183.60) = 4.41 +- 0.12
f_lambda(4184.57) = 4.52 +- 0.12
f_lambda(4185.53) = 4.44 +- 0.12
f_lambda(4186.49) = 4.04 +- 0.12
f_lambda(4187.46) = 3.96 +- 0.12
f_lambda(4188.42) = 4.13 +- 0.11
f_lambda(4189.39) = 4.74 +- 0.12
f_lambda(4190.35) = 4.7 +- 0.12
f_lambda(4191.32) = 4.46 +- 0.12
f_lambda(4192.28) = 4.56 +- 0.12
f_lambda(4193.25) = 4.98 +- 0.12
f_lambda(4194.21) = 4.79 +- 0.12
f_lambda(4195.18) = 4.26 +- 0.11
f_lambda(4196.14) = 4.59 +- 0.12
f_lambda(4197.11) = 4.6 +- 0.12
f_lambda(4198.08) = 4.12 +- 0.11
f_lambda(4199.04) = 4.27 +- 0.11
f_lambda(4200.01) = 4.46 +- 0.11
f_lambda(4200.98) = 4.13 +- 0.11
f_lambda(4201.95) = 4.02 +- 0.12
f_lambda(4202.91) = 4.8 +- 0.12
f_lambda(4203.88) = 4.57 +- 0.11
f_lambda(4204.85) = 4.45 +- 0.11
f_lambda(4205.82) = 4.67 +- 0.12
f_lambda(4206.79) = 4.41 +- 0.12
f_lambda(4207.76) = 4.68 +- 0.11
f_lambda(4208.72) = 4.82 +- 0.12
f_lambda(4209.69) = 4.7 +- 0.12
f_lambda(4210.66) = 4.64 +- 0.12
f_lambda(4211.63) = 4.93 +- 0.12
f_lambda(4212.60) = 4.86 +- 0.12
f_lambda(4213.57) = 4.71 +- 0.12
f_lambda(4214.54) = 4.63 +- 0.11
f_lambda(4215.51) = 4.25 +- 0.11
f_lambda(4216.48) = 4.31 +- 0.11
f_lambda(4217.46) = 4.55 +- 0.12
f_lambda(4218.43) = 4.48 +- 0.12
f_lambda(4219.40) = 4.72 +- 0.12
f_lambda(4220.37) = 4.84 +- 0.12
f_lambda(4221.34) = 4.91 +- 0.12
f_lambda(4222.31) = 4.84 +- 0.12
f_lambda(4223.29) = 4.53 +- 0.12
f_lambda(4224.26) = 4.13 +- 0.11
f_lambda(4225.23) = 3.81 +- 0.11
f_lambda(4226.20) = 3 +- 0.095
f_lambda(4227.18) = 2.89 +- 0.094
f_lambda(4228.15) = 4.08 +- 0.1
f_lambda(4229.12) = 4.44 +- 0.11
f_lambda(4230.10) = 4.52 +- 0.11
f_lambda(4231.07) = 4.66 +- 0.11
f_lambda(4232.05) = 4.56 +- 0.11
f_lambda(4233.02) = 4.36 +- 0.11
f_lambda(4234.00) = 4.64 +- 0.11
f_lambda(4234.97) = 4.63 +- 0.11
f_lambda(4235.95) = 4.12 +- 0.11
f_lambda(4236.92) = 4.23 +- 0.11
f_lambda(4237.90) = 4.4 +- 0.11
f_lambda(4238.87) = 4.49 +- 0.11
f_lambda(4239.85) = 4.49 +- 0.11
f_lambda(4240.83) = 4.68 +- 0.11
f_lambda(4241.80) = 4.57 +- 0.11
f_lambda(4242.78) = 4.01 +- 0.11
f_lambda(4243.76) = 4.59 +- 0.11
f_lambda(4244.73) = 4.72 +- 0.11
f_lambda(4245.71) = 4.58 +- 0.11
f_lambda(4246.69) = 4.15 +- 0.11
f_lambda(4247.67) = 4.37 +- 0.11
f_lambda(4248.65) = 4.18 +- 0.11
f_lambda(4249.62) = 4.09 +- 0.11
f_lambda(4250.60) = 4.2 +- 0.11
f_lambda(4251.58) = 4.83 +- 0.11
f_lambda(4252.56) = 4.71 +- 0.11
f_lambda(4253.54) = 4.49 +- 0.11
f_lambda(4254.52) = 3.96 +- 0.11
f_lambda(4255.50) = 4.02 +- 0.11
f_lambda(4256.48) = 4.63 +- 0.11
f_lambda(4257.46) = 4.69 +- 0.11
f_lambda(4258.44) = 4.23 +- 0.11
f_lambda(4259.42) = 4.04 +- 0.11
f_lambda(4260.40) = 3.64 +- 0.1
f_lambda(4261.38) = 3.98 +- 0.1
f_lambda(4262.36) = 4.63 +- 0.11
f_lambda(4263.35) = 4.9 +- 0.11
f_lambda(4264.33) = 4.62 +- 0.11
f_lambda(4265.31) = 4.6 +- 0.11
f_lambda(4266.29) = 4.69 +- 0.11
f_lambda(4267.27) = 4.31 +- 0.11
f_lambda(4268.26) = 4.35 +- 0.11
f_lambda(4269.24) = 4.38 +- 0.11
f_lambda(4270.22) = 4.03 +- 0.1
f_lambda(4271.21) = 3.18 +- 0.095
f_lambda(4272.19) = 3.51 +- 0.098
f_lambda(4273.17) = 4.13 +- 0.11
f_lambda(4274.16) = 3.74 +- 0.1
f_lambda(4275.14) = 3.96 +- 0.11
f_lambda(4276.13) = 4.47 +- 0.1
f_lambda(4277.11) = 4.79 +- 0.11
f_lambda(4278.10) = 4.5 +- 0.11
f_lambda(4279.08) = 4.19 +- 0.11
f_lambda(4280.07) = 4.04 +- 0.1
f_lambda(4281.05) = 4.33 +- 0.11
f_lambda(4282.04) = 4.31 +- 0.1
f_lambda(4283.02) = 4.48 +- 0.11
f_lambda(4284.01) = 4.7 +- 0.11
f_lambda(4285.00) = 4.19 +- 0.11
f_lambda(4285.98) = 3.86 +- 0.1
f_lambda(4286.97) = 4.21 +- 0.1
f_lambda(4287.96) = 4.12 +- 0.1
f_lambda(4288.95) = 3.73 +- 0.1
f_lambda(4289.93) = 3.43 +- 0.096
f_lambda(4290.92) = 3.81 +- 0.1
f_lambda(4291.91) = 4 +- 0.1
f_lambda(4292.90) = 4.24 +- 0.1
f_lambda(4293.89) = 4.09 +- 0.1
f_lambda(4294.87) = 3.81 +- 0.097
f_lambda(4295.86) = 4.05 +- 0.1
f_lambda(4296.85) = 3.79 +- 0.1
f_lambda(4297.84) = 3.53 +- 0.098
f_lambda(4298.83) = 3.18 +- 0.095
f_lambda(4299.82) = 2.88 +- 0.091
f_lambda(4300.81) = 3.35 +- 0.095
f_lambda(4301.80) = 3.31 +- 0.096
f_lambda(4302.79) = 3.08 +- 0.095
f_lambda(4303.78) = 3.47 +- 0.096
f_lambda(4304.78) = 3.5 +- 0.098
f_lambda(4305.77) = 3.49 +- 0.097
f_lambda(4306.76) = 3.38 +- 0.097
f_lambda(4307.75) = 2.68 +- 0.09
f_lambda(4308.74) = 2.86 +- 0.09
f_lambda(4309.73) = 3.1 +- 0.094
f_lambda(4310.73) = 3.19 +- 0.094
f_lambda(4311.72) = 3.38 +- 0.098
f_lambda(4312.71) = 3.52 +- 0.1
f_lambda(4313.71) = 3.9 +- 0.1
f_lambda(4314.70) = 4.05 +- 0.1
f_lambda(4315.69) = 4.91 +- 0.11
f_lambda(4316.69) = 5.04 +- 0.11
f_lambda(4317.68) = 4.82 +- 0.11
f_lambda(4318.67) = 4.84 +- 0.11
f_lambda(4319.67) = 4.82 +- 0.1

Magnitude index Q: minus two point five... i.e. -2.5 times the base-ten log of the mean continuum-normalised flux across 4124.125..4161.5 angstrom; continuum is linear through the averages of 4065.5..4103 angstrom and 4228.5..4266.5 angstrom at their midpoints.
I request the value -0.06 mag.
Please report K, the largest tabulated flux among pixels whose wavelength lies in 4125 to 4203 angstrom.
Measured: 5.15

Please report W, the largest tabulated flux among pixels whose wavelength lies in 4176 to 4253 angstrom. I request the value 4.98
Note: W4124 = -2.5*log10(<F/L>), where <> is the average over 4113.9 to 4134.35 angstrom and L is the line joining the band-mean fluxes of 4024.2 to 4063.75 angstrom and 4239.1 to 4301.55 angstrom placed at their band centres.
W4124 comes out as -0.07 mag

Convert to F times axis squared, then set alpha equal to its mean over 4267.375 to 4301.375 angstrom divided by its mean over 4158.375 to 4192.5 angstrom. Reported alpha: 0.9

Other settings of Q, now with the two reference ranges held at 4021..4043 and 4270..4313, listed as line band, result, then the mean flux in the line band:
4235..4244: -0.12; 4.4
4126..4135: -0.05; 4.49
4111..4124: -0.10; 4.72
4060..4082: 0.03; 4.36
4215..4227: -0.09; 4.32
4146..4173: -0.12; 4.66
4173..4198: -0.10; 4.48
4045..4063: 0.03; 4.42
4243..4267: -0.14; 4.39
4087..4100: -0.06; 4.64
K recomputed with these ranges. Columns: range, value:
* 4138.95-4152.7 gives 5.1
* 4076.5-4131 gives 5.07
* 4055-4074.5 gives 4.97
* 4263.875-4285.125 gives 4.79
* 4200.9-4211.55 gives 4.82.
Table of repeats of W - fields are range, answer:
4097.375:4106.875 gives 4.33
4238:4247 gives 4.72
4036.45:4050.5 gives 5.11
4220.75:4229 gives 4.91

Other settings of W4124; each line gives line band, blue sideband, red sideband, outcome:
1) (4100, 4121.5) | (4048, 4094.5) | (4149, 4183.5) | 0.057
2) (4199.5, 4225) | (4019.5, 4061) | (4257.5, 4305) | -0.103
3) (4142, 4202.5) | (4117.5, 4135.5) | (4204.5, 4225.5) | 0.017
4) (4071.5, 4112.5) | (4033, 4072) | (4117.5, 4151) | 0.053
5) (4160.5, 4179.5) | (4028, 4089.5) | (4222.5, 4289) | -0.064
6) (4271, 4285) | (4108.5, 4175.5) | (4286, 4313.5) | -0.139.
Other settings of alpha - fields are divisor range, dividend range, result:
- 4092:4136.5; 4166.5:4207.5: 1.04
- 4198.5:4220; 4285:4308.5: 0.83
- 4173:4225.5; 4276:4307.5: 0.89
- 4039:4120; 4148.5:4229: 1.08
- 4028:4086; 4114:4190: 1.10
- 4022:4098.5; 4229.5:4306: 1.02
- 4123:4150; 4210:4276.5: 0.98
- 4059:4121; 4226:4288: 1.05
